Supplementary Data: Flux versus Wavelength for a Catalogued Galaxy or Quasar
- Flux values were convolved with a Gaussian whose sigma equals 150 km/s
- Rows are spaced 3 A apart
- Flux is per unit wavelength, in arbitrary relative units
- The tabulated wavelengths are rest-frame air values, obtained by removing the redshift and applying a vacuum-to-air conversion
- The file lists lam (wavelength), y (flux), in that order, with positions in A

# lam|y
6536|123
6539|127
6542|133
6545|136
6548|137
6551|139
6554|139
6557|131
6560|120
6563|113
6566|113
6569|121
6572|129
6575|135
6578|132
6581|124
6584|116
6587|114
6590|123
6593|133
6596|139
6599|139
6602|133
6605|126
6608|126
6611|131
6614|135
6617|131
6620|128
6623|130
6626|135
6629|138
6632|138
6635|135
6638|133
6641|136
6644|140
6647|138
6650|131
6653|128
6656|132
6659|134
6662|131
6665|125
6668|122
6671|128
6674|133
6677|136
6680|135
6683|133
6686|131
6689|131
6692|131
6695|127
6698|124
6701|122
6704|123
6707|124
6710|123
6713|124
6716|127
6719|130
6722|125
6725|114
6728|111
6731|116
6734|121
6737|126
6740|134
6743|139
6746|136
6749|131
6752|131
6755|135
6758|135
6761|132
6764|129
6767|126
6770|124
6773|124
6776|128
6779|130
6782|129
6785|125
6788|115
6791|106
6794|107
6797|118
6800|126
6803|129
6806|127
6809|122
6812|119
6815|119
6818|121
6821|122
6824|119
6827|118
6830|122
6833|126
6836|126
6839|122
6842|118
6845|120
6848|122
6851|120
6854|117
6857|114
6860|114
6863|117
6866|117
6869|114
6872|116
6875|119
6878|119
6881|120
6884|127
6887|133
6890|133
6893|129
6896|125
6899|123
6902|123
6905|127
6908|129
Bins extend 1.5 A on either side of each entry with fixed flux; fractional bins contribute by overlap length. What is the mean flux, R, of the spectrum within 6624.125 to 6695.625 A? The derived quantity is 133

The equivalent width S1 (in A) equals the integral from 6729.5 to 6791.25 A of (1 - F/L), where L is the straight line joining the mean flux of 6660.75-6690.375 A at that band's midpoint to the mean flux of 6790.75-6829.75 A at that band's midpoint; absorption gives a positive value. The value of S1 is -1.9 A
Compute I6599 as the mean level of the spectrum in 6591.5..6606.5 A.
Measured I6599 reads 134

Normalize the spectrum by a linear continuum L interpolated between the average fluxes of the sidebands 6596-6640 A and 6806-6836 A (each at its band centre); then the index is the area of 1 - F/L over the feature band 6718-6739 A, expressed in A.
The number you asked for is 1.0 A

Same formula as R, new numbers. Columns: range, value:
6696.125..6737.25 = 122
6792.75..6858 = 121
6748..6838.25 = 124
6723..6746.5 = 124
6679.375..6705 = 128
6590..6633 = 133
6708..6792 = 126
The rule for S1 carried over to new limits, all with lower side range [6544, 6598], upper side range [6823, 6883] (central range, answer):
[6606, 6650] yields -2.8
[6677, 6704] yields -1.2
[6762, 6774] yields -0.4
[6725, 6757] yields -1.3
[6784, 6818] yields 0.4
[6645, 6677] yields -1.5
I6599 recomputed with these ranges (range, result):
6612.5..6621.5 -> 131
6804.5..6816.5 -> 122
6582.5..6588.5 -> 115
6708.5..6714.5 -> 124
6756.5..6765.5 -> 132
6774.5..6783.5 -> 129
